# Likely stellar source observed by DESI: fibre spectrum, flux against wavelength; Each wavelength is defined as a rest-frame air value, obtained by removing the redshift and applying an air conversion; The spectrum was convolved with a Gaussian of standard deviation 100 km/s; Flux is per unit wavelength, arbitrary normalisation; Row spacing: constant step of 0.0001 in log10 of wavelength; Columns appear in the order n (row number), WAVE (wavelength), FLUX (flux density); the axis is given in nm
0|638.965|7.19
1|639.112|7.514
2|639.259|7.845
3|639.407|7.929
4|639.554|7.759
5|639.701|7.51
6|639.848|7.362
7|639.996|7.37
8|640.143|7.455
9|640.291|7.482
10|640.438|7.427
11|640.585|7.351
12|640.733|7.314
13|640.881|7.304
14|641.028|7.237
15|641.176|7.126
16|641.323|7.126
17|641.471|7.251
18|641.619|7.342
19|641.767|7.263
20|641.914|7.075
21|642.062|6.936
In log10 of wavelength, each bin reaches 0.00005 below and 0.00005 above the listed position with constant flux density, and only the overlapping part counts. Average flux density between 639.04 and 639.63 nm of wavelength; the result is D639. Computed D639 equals 7.76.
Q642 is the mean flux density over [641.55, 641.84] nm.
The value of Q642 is 7.3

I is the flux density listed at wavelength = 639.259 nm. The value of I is 7.845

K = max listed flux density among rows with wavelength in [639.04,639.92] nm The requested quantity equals 7.929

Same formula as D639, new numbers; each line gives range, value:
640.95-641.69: 7.22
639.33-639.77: 7.73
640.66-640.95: 7.3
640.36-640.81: 7.36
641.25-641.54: 7.18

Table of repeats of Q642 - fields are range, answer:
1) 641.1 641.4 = 7.13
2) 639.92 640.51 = 7.43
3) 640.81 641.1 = 7.29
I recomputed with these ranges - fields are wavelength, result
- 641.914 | 7.075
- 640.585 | 7.351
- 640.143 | 7.455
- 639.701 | 7.51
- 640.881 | 7.304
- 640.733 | 7.314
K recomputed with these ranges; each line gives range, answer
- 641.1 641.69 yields 7.342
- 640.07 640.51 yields 7.482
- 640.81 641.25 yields 7.304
